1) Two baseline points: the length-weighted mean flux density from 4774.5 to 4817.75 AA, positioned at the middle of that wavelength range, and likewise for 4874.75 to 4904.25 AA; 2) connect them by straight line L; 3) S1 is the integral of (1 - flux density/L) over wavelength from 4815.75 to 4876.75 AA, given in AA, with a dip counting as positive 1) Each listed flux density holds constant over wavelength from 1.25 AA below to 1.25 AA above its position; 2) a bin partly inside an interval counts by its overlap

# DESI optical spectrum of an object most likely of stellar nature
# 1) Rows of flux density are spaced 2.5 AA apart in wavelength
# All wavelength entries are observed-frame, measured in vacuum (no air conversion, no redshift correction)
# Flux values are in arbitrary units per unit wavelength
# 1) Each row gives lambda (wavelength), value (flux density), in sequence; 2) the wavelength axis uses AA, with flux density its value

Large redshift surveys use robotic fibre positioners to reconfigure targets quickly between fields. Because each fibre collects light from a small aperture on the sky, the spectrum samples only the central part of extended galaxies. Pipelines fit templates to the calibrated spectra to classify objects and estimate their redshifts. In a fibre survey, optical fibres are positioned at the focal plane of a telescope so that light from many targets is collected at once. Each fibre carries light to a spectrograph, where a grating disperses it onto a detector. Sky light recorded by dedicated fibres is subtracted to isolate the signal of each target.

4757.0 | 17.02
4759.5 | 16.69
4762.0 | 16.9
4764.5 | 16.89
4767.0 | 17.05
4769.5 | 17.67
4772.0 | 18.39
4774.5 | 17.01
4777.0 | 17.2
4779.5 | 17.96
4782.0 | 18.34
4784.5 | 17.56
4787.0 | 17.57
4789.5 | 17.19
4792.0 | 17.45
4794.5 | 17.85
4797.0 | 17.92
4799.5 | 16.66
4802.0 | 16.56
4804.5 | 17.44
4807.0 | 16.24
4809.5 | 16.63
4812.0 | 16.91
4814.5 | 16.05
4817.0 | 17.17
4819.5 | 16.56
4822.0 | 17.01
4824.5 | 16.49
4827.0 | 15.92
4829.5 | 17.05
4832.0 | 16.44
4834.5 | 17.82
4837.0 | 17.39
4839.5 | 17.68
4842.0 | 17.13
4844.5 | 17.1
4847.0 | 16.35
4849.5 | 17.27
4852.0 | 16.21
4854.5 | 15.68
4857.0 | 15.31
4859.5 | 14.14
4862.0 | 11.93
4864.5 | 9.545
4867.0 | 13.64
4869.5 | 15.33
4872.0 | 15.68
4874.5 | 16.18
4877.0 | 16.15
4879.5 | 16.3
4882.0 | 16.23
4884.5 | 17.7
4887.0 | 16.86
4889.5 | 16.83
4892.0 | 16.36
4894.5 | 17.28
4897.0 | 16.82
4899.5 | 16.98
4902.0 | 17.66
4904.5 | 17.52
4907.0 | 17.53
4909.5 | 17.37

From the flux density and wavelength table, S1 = 4.1 AA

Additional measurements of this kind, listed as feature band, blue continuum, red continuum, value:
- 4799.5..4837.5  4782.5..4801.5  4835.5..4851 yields 1.2 AA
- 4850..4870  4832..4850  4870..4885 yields 3.2 AA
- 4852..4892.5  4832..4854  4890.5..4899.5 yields 4.0 AA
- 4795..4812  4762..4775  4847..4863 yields -0.5 AA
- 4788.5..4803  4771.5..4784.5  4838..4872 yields -0.1 AA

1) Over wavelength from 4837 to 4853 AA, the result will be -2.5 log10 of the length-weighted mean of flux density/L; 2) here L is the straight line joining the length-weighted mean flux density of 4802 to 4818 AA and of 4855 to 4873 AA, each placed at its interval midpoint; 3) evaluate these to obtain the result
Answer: -0.15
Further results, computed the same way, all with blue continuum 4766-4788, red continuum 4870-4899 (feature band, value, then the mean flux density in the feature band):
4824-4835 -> 0.027 mag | 16.7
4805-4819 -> 0.042 mag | 16.6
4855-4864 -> 0.231 mag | 13.6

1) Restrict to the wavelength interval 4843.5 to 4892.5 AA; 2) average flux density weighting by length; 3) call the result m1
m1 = 15.5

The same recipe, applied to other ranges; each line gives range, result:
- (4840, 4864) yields 15.6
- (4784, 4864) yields 16.6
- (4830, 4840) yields 17.3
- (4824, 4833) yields 16.5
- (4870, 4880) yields 16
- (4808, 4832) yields 16.6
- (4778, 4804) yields 17.5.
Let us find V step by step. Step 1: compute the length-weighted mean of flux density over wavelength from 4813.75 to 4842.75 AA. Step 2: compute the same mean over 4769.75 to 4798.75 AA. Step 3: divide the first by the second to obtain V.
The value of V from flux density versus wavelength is 0.96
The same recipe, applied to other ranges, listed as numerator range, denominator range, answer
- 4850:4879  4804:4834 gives 0.88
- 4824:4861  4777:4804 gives 0.94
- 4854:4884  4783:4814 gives 0.86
